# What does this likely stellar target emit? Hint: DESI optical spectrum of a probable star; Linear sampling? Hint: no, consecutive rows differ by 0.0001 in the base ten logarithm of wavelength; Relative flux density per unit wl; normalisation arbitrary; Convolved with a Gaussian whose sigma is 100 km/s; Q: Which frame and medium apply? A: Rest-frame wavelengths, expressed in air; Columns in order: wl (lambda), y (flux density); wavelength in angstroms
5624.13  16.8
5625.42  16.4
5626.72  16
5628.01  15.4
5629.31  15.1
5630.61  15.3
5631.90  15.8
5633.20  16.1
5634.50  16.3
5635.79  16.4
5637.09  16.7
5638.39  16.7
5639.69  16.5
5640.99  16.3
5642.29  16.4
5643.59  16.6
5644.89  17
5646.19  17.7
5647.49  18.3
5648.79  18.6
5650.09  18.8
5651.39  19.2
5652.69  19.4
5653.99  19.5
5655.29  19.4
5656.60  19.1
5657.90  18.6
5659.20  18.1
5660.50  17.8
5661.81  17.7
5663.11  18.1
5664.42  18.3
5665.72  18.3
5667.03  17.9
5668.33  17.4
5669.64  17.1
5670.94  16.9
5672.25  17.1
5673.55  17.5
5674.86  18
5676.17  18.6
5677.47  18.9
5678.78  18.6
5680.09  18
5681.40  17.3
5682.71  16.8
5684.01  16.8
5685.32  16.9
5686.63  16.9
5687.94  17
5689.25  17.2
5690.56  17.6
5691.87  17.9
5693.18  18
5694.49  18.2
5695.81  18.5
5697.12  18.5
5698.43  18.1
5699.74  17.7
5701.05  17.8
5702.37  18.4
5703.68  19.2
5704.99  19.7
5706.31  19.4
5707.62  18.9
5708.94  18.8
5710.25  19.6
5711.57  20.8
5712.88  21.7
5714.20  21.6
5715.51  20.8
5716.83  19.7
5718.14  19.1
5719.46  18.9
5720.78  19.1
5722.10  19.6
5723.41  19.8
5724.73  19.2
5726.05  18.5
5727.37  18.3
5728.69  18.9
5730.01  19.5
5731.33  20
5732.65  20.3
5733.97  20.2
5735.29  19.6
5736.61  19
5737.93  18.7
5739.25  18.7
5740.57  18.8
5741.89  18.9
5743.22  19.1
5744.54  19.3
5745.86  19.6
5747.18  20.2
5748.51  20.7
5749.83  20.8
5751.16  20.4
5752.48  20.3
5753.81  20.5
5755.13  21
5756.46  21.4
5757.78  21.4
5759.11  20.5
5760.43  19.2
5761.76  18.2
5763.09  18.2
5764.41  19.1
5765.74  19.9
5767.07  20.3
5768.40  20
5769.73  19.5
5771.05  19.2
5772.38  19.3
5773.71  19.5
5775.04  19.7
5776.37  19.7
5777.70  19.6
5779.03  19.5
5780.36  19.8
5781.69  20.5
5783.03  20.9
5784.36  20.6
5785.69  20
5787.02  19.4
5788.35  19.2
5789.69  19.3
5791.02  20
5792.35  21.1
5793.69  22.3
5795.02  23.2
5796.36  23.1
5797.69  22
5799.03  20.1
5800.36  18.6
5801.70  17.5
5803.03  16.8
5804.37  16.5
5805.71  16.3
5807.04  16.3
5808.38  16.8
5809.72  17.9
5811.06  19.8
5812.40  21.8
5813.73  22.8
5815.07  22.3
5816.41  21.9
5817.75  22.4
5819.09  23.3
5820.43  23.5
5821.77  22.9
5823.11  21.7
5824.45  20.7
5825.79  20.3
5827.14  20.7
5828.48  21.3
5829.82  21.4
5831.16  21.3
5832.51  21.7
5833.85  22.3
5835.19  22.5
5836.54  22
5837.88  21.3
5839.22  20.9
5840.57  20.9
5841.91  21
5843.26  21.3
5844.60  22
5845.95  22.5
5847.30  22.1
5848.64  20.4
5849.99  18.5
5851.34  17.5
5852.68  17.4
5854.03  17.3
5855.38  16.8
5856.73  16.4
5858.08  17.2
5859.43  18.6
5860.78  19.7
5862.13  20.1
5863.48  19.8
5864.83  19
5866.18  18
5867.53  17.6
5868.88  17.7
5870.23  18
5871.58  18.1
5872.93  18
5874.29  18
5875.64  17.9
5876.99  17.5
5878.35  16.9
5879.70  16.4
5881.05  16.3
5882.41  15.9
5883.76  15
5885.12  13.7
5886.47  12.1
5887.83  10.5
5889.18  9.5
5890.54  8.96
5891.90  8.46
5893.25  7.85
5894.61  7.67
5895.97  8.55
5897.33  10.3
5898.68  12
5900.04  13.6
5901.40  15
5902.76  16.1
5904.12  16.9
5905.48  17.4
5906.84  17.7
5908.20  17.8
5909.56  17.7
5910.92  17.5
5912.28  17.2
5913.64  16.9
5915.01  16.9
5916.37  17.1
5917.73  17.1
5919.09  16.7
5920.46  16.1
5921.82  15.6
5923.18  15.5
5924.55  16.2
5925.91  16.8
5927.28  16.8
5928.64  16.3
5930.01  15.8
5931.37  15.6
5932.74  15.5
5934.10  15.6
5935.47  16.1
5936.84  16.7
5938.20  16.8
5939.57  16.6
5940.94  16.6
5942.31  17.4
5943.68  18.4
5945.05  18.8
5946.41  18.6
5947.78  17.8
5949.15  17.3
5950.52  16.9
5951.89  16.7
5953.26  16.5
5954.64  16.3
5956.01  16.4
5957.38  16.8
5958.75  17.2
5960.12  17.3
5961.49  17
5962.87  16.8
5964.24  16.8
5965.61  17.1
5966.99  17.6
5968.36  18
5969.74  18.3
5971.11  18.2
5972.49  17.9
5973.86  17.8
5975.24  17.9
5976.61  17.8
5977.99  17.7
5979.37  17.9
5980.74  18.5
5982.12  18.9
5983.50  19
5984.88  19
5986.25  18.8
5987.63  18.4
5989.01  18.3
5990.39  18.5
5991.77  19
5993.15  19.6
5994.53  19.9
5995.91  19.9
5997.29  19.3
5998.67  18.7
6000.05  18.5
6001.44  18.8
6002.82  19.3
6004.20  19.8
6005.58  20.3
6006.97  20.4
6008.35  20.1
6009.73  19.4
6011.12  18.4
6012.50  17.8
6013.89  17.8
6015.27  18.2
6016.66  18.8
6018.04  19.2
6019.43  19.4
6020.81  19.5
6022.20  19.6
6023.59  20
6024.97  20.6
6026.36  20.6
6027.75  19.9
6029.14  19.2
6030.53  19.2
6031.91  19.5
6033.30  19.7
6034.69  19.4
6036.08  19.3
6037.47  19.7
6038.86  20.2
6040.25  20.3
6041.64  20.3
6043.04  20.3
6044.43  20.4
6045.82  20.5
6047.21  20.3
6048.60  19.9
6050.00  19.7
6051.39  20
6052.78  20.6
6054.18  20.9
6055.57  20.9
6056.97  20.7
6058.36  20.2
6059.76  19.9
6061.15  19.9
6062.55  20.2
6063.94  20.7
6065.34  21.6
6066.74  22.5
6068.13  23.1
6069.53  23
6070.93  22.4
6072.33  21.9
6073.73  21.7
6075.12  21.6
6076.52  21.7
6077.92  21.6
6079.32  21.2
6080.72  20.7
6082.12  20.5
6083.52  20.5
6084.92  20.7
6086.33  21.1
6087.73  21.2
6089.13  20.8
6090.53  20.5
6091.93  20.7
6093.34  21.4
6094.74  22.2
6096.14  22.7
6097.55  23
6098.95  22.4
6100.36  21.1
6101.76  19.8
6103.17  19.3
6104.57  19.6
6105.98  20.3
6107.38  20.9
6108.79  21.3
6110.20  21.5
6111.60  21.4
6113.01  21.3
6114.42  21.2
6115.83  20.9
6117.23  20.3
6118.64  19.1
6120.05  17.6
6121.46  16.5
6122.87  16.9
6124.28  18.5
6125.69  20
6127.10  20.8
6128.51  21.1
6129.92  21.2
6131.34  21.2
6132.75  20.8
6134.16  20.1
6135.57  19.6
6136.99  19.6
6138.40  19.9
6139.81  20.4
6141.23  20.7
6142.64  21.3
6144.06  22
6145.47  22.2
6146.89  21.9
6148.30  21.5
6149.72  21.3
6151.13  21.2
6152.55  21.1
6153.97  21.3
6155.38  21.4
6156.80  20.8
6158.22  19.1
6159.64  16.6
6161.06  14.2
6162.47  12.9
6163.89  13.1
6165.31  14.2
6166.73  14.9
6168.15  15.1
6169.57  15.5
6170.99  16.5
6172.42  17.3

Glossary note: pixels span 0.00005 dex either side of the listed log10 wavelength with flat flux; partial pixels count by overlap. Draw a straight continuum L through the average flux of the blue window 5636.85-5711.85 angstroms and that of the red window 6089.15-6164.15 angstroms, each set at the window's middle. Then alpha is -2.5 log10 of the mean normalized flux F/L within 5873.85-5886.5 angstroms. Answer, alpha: 0.18 mag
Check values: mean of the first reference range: 18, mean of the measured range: 16.1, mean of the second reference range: 20.2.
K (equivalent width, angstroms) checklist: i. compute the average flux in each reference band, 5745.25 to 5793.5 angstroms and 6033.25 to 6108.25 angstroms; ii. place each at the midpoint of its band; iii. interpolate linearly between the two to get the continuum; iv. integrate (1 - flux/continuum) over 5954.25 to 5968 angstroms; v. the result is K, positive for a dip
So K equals 2.4 angstroms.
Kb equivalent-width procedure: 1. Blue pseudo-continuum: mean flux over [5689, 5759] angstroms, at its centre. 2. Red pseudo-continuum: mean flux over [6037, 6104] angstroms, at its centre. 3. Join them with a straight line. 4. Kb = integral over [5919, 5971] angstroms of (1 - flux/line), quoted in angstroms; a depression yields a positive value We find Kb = 9.09 angstroms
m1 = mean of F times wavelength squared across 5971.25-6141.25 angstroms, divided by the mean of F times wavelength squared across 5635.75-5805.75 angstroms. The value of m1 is 1.2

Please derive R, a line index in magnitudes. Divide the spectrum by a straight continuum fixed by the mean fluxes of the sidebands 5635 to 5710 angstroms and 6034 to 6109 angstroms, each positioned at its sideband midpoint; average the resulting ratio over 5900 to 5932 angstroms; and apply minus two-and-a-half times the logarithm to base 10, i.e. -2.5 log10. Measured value 0.19 mag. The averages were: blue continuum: 17.9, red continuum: 20.9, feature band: 16.6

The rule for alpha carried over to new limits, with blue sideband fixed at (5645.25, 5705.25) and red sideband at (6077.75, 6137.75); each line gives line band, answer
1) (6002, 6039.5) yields 0.03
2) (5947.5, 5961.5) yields 0.16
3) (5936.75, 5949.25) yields 0.12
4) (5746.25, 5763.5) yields -0.10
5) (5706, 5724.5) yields -0.09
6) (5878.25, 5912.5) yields 0.38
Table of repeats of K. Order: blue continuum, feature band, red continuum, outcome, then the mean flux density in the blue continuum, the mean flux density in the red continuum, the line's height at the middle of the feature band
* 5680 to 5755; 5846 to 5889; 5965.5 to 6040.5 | 3.8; 19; 19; 19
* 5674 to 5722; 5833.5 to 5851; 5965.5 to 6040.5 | -2.3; 18.6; 19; 18.8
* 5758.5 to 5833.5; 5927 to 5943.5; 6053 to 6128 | 3.3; 20.2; 20.8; 20.5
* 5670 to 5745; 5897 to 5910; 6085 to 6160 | 2.7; 18.7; 20.6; 19.6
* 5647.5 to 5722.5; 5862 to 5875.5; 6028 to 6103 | 0.9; 18.5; 20.8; 19.6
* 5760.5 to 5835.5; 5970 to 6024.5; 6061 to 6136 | 4.6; 20.2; 20.8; 20.6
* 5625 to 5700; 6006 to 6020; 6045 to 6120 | 1.0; 17.5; 21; 20.4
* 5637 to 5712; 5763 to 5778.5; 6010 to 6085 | -0.8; 18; 20.3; 18.6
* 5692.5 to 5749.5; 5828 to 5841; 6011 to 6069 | -1.3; 19.3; 20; 19.5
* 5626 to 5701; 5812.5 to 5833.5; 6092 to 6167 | -4.0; 17.5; 19.9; 18.4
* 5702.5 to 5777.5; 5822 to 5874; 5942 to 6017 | -2.2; 19.7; 18.2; 19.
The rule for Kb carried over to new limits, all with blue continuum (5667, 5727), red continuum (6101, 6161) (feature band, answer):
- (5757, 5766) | -0.4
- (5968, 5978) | 0.8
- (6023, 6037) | 0.1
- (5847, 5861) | 0.7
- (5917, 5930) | 2.1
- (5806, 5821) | -1.3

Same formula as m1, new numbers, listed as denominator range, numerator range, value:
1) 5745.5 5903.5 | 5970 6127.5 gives 1.16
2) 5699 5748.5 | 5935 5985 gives 0.98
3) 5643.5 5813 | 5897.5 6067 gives 1.05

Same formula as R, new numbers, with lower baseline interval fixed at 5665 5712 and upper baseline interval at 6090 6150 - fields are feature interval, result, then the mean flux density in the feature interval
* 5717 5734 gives -0.06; 19.3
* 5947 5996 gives 0.11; 17.9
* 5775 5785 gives -0.08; 20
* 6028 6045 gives 0.02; 19.8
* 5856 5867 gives 0.03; 18.6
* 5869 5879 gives 0.08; 17.8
